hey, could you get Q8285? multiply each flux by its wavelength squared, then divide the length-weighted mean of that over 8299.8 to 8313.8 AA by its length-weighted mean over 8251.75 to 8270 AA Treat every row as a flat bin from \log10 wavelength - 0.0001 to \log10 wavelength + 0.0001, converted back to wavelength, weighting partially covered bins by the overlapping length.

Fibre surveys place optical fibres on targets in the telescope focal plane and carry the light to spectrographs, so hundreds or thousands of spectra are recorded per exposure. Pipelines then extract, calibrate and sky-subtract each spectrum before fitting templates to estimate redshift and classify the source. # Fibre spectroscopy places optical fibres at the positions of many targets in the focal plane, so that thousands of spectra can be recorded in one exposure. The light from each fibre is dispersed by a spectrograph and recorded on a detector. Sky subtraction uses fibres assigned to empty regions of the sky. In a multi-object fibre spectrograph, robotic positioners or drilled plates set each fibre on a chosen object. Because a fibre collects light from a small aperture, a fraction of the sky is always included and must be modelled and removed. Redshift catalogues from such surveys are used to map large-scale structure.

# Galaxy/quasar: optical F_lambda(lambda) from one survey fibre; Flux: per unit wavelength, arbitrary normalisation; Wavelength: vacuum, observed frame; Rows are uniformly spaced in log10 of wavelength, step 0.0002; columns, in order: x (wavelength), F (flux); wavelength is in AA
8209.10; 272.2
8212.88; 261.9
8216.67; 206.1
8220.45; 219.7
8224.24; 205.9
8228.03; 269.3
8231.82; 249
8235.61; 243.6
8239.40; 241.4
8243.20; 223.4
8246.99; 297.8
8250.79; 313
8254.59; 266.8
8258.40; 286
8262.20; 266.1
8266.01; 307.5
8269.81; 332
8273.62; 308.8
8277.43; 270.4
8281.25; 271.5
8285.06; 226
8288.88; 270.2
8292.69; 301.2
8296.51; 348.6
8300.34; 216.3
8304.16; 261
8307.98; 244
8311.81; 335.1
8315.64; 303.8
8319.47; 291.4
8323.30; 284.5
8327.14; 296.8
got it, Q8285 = 0.94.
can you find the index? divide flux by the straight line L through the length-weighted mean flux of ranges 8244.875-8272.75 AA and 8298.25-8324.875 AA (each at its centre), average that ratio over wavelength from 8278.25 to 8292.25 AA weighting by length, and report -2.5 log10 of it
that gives 0.10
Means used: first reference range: 296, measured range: 262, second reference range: 277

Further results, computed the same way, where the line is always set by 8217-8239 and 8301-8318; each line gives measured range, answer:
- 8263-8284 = -0.13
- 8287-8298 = -0.13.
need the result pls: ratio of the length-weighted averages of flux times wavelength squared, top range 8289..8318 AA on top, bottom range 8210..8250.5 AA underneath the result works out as 1.2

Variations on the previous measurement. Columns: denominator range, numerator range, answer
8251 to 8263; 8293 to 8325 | 1.04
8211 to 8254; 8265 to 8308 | 1.14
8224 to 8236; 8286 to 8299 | 1.22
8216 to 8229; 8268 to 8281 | 1.35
